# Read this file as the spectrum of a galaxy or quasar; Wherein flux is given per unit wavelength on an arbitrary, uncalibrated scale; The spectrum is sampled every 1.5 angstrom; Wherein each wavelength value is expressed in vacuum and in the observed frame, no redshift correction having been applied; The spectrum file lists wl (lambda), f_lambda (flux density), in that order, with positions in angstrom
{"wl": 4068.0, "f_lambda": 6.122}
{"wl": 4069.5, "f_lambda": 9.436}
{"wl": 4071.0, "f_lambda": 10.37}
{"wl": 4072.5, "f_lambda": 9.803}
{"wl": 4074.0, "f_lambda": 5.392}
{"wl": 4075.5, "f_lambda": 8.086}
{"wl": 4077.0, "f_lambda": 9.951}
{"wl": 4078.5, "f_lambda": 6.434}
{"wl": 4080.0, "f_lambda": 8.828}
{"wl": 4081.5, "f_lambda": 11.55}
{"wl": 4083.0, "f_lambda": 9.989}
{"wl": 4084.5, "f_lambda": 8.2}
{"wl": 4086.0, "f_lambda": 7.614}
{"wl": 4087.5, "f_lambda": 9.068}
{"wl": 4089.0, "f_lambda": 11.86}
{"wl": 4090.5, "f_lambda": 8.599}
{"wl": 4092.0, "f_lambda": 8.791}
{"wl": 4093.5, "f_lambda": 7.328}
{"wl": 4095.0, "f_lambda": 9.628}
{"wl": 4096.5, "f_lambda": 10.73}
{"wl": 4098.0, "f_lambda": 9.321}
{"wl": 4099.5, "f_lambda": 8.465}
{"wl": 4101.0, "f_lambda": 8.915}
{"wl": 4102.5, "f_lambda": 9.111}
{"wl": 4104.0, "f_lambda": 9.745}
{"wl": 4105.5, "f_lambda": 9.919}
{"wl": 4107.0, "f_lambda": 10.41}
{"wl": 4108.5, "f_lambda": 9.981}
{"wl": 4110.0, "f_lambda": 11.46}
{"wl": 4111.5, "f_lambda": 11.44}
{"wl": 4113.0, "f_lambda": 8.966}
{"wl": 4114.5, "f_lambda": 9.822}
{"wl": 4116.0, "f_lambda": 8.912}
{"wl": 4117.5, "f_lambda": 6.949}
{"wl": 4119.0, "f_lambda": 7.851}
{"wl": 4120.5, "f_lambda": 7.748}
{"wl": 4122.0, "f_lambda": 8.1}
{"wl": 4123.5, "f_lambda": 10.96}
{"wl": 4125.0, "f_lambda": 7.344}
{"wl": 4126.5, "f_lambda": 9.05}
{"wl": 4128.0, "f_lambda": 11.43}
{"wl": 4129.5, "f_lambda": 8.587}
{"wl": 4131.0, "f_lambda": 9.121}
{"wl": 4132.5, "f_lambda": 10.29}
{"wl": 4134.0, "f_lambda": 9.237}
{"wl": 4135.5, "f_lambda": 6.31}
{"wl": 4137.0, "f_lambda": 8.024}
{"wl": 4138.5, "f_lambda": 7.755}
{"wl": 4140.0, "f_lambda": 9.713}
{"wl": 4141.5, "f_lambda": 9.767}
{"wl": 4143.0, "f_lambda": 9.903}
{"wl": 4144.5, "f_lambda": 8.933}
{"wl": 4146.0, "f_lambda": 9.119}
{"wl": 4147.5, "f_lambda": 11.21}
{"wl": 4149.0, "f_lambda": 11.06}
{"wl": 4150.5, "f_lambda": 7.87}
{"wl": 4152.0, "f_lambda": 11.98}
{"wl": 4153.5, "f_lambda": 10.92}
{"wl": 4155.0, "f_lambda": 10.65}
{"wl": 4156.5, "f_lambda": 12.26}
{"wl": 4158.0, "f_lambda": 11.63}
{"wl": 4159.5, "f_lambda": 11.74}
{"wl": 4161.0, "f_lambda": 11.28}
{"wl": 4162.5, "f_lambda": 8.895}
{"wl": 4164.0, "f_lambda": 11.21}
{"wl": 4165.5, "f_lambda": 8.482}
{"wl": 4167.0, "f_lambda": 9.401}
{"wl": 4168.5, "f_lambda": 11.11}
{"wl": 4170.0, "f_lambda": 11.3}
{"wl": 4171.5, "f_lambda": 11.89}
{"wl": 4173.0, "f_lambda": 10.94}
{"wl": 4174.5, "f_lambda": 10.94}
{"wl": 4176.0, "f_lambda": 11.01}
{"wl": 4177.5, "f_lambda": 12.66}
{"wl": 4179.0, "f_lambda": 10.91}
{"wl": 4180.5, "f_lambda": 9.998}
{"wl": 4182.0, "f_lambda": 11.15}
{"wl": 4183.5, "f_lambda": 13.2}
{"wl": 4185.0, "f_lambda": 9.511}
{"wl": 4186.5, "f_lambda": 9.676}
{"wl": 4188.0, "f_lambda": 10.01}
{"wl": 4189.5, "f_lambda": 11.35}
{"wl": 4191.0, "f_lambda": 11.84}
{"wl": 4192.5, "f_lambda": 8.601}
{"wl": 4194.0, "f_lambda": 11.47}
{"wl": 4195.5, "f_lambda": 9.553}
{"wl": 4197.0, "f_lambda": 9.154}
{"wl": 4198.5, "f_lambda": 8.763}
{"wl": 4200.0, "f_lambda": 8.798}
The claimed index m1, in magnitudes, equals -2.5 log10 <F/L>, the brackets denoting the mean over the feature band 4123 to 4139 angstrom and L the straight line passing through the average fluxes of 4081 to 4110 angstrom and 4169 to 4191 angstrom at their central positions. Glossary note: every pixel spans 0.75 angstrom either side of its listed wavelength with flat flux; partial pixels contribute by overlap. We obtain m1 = 0.14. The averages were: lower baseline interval 9.47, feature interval 8.91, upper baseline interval 11.1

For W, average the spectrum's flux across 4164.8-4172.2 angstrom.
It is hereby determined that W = 10.4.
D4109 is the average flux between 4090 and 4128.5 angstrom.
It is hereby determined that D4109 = 9.26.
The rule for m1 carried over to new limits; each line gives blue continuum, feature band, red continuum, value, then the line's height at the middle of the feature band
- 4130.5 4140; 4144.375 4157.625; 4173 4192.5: -0.132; 9.33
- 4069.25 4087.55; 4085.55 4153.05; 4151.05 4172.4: 0.055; 9.82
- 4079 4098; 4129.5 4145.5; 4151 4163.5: 0.189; 10.6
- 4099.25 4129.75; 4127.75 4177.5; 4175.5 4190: 0.010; 10.2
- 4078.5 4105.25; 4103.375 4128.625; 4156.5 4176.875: 0.036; 9.73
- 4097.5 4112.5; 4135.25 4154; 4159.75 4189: 0.096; 10.4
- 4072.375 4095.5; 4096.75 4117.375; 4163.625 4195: -0.046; 9.27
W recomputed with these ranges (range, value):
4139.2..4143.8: 9.76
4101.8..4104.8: 9.44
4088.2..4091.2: 10.2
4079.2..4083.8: 10.1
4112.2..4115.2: 9.42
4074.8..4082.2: 8.96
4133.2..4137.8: 7.88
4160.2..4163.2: 10.1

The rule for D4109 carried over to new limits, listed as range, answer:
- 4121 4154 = 9.37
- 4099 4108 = 9.47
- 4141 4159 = 10.5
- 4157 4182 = 10.9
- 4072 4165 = 9.44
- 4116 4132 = 8.75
